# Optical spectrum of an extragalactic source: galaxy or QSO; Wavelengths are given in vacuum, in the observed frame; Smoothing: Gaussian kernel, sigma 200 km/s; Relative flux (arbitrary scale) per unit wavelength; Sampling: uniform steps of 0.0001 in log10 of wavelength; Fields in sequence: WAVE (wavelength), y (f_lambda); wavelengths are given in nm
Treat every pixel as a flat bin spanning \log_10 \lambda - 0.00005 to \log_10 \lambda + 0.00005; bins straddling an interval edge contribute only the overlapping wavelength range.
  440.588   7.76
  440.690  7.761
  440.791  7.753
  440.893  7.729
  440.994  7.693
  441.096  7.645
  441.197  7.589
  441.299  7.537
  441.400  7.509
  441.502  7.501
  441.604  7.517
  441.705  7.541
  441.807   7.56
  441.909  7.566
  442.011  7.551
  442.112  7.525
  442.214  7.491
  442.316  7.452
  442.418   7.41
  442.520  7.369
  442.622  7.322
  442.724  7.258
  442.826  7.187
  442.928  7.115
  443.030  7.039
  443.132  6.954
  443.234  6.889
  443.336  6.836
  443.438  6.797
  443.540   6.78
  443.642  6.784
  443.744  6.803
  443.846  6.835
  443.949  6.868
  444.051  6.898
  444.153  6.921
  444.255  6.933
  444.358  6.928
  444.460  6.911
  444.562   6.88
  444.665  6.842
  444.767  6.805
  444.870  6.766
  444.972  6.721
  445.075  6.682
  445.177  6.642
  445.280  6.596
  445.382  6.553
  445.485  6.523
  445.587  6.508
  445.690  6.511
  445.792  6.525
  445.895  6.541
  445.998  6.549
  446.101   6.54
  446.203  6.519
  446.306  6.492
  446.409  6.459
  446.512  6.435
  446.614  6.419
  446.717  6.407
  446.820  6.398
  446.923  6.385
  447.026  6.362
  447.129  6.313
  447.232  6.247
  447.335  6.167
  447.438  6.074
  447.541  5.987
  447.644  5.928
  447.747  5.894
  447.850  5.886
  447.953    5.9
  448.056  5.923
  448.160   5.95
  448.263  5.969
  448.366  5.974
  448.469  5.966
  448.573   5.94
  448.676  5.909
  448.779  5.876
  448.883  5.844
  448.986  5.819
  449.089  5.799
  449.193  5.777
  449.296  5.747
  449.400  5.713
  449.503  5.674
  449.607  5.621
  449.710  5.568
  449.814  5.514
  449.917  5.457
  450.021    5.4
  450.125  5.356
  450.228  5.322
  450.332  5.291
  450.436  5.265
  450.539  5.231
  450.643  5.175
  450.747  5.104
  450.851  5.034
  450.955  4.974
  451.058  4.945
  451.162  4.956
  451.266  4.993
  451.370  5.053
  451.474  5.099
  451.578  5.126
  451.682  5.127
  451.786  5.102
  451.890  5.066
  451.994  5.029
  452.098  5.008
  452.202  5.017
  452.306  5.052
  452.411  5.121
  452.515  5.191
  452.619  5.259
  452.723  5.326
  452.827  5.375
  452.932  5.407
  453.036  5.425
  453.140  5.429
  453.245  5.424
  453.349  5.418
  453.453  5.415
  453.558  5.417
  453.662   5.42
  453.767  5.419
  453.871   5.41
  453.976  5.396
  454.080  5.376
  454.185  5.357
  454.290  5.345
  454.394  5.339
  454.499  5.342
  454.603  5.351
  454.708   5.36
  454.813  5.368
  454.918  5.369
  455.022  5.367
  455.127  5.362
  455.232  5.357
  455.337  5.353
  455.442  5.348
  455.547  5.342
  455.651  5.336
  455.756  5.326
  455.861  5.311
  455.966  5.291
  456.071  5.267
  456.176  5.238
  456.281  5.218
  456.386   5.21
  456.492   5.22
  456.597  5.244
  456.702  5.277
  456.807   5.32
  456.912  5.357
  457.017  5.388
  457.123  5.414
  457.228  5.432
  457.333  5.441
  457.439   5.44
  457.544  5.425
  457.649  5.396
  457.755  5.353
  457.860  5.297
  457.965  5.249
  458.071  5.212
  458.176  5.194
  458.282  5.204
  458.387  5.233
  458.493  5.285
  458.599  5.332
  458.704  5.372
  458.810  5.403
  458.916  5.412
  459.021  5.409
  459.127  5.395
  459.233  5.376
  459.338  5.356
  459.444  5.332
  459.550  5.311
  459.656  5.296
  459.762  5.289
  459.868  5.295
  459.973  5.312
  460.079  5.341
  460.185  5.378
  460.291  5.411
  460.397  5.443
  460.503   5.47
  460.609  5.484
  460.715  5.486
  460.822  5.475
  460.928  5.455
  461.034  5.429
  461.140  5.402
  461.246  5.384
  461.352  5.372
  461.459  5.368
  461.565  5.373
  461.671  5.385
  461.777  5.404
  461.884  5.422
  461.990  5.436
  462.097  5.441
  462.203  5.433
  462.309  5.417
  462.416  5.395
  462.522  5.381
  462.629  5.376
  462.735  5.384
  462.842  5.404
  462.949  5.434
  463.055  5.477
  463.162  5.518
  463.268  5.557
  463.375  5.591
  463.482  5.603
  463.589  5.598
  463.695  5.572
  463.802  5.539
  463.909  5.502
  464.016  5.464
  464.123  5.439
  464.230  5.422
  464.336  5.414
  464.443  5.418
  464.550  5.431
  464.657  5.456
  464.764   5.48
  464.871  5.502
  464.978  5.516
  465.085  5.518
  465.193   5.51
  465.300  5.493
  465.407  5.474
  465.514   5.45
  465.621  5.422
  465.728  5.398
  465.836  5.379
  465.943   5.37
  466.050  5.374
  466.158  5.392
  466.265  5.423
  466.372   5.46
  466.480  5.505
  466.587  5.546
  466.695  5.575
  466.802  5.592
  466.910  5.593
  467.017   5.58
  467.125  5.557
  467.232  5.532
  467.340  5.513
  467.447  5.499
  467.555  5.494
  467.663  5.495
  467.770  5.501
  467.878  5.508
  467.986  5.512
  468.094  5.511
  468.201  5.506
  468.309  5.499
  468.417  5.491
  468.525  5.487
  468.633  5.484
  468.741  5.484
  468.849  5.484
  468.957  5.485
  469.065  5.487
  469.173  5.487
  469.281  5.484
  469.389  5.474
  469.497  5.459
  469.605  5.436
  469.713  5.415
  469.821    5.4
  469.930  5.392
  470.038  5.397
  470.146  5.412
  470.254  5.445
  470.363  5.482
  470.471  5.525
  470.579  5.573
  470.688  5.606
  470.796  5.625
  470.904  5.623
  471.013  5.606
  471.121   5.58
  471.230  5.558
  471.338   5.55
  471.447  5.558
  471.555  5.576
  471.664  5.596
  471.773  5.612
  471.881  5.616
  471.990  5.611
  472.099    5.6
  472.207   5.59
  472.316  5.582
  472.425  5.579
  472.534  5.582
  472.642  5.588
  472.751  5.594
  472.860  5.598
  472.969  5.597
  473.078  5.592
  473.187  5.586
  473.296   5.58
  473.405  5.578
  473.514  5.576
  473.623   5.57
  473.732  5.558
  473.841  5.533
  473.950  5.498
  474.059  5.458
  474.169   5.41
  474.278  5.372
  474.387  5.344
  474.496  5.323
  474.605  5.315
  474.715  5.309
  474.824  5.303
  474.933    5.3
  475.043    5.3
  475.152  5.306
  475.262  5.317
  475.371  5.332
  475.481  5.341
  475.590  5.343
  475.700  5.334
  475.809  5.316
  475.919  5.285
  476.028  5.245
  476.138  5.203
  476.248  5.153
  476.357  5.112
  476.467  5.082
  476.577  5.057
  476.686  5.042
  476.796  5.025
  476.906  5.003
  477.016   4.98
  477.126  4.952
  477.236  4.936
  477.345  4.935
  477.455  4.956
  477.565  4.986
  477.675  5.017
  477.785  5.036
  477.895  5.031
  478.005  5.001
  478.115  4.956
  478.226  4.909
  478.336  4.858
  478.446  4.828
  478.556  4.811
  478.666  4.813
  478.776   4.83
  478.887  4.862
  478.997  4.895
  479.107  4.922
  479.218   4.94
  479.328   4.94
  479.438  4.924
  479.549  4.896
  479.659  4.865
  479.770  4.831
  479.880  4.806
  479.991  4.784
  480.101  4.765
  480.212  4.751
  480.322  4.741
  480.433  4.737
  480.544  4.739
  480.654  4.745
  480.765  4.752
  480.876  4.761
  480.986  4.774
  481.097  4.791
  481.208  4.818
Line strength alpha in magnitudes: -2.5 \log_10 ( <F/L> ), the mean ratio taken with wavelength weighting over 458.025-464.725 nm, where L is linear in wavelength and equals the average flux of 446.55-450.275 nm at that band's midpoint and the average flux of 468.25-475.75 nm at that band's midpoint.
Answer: 0.05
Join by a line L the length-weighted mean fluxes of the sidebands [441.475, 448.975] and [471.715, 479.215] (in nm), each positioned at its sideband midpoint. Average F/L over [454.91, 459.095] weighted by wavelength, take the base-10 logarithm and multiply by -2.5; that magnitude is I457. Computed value 0.15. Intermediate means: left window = 6.65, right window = 5.26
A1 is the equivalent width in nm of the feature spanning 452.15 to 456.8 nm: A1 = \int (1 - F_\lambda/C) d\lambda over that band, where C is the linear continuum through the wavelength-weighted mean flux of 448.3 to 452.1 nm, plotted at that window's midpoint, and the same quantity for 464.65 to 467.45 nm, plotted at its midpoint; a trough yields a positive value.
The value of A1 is 0.09 nm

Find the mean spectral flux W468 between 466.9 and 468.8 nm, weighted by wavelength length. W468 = 5.51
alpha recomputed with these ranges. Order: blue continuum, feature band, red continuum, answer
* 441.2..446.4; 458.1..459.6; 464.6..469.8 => 0.132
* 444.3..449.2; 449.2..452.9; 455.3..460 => 0.133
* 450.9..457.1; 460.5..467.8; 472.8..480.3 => -0.051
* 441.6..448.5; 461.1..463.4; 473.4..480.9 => 0.078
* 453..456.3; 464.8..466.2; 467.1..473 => 0.007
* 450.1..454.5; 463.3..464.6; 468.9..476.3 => -0.026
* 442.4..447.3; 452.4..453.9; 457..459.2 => 0.095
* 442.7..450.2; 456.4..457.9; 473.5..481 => 0.106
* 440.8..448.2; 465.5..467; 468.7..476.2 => 0.059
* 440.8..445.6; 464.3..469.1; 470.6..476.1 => 0.069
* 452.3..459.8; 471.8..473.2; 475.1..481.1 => -0.108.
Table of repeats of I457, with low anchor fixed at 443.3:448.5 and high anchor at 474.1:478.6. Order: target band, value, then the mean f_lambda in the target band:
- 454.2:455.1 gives 0.140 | 5.36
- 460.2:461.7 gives 0.076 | 5.42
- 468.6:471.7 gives -0.019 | 5.51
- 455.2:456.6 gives 0.144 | 5.29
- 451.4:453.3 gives 0.191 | 5.2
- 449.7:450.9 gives 0.186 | 5.3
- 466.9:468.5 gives 0.000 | 5.52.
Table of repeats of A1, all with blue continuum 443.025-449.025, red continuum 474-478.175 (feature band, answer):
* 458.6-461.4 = 0.225 nm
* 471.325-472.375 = -0.046 nm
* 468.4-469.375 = -0.001 nm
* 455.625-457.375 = 0.203 nm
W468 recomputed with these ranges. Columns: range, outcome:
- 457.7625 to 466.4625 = 5.41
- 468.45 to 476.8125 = 5.45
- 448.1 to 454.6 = 5.39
